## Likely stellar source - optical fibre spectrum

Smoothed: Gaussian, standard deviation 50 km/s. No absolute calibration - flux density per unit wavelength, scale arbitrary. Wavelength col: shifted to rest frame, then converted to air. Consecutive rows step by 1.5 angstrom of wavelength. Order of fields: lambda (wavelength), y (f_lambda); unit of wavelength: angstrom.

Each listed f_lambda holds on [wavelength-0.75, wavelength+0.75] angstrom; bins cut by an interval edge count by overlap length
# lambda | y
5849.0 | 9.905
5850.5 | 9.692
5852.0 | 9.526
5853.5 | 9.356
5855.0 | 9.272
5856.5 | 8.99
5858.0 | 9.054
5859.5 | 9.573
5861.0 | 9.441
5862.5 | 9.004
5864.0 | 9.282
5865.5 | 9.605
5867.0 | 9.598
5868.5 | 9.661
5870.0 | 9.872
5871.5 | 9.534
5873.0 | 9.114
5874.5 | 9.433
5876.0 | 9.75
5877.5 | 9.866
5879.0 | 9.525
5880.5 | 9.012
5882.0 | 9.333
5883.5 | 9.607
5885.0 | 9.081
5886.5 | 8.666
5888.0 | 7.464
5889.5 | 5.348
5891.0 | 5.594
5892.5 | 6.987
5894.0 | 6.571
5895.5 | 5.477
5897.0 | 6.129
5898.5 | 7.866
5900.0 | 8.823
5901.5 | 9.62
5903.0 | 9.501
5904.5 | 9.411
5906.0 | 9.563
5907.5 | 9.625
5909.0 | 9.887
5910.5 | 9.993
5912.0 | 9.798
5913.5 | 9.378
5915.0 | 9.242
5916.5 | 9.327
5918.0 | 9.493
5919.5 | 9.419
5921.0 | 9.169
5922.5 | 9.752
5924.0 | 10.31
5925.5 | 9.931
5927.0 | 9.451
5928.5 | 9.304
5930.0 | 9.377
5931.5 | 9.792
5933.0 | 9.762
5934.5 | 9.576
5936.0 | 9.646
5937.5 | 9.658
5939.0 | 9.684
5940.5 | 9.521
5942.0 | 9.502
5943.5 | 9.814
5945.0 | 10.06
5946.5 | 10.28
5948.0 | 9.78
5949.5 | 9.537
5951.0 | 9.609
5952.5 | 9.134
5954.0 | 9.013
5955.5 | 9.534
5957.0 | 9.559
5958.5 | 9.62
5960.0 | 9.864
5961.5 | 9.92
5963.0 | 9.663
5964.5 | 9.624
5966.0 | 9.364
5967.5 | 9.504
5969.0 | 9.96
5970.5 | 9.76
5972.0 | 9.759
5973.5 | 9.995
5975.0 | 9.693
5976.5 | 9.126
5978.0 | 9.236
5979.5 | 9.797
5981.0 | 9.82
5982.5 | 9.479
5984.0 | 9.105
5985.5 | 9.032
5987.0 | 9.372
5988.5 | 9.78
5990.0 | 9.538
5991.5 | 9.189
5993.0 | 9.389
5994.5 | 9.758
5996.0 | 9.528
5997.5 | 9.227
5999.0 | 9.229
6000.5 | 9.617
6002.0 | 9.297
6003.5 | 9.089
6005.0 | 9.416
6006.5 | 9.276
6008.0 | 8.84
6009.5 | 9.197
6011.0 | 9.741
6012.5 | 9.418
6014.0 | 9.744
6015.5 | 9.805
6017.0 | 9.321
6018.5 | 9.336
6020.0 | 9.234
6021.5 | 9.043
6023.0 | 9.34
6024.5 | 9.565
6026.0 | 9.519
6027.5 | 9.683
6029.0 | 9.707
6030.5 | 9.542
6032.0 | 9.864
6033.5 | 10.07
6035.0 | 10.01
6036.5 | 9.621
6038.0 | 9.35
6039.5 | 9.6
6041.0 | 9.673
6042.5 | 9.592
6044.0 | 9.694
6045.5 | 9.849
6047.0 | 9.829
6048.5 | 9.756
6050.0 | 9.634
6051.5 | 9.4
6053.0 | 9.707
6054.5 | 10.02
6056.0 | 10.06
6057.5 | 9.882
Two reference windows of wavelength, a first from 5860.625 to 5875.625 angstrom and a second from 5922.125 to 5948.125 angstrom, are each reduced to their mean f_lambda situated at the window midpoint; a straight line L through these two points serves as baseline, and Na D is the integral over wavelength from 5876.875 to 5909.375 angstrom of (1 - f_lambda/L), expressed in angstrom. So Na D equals 4.3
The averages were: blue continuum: 9.46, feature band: 8.29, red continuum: 9.73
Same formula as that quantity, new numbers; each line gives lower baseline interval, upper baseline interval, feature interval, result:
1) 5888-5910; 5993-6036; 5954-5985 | -2.6 angstrom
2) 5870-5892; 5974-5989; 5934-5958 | -1.2 angstrom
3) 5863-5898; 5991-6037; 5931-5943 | -1.0 angstrom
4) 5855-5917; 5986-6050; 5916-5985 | -3.3 angstrom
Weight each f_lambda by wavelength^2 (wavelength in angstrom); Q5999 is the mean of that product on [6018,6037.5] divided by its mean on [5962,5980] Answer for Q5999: 1.01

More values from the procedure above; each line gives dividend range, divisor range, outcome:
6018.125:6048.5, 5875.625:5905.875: 1.23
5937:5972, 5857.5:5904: 1.15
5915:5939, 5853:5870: 1.05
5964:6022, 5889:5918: 1.16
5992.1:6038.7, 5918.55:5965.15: 1.01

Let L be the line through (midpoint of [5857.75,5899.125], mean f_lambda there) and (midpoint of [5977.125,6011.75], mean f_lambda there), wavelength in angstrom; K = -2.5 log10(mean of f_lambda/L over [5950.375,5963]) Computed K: -0.05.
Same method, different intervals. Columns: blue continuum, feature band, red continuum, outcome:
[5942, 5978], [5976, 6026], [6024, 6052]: 0.03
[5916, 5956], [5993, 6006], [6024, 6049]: 0.03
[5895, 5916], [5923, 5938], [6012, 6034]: -0.07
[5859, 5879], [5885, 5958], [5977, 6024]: 0.05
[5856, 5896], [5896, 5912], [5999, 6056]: -0.02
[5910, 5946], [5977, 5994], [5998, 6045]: 0.01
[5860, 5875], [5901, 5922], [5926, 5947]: 0.01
